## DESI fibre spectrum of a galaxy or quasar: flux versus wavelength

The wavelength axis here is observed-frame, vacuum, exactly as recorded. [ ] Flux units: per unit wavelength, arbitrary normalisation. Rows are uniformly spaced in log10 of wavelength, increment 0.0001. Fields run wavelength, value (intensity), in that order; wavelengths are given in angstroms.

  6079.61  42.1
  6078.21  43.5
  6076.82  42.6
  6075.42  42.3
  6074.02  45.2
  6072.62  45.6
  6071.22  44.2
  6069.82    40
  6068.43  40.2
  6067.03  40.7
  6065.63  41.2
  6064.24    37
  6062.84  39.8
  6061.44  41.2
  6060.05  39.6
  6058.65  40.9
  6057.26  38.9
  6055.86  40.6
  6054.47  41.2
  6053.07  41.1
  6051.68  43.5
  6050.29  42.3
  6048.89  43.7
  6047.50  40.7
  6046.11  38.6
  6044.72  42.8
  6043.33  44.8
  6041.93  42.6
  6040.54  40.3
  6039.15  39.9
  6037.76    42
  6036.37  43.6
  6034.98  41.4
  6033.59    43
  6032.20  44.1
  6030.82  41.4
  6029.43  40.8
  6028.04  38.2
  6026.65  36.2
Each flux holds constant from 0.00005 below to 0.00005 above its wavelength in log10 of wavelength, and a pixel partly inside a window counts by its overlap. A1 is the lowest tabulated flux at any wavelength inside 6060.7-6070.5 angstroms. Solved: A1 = 37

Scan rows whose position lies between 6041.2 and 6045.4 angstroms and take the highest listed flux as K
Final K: 44.8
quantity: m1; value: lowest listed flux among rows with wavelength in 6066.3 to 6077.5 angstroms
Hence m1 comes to 40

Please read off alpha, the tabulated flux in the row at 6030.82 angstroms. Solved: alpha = 41.4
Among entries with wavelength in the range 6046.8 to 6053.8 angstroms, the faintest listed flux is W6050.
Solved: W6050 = 40.7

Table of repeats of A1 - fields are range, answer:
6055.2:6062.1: 38.9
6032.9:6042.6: 39.9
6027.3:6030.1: 38.2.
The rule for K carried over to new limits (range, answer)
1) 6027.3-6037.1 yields 44.1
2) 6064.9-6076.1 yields 45.6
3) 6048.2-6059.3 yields 43.7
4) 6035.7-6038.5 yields 43.6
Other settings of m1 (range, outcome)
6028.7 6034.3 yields 40.8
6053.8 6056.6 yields 40.6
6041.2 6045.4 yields 42.6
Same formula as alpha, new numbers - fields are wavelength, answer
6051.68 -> 43.5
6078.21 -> 43.5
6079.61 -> 42.1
